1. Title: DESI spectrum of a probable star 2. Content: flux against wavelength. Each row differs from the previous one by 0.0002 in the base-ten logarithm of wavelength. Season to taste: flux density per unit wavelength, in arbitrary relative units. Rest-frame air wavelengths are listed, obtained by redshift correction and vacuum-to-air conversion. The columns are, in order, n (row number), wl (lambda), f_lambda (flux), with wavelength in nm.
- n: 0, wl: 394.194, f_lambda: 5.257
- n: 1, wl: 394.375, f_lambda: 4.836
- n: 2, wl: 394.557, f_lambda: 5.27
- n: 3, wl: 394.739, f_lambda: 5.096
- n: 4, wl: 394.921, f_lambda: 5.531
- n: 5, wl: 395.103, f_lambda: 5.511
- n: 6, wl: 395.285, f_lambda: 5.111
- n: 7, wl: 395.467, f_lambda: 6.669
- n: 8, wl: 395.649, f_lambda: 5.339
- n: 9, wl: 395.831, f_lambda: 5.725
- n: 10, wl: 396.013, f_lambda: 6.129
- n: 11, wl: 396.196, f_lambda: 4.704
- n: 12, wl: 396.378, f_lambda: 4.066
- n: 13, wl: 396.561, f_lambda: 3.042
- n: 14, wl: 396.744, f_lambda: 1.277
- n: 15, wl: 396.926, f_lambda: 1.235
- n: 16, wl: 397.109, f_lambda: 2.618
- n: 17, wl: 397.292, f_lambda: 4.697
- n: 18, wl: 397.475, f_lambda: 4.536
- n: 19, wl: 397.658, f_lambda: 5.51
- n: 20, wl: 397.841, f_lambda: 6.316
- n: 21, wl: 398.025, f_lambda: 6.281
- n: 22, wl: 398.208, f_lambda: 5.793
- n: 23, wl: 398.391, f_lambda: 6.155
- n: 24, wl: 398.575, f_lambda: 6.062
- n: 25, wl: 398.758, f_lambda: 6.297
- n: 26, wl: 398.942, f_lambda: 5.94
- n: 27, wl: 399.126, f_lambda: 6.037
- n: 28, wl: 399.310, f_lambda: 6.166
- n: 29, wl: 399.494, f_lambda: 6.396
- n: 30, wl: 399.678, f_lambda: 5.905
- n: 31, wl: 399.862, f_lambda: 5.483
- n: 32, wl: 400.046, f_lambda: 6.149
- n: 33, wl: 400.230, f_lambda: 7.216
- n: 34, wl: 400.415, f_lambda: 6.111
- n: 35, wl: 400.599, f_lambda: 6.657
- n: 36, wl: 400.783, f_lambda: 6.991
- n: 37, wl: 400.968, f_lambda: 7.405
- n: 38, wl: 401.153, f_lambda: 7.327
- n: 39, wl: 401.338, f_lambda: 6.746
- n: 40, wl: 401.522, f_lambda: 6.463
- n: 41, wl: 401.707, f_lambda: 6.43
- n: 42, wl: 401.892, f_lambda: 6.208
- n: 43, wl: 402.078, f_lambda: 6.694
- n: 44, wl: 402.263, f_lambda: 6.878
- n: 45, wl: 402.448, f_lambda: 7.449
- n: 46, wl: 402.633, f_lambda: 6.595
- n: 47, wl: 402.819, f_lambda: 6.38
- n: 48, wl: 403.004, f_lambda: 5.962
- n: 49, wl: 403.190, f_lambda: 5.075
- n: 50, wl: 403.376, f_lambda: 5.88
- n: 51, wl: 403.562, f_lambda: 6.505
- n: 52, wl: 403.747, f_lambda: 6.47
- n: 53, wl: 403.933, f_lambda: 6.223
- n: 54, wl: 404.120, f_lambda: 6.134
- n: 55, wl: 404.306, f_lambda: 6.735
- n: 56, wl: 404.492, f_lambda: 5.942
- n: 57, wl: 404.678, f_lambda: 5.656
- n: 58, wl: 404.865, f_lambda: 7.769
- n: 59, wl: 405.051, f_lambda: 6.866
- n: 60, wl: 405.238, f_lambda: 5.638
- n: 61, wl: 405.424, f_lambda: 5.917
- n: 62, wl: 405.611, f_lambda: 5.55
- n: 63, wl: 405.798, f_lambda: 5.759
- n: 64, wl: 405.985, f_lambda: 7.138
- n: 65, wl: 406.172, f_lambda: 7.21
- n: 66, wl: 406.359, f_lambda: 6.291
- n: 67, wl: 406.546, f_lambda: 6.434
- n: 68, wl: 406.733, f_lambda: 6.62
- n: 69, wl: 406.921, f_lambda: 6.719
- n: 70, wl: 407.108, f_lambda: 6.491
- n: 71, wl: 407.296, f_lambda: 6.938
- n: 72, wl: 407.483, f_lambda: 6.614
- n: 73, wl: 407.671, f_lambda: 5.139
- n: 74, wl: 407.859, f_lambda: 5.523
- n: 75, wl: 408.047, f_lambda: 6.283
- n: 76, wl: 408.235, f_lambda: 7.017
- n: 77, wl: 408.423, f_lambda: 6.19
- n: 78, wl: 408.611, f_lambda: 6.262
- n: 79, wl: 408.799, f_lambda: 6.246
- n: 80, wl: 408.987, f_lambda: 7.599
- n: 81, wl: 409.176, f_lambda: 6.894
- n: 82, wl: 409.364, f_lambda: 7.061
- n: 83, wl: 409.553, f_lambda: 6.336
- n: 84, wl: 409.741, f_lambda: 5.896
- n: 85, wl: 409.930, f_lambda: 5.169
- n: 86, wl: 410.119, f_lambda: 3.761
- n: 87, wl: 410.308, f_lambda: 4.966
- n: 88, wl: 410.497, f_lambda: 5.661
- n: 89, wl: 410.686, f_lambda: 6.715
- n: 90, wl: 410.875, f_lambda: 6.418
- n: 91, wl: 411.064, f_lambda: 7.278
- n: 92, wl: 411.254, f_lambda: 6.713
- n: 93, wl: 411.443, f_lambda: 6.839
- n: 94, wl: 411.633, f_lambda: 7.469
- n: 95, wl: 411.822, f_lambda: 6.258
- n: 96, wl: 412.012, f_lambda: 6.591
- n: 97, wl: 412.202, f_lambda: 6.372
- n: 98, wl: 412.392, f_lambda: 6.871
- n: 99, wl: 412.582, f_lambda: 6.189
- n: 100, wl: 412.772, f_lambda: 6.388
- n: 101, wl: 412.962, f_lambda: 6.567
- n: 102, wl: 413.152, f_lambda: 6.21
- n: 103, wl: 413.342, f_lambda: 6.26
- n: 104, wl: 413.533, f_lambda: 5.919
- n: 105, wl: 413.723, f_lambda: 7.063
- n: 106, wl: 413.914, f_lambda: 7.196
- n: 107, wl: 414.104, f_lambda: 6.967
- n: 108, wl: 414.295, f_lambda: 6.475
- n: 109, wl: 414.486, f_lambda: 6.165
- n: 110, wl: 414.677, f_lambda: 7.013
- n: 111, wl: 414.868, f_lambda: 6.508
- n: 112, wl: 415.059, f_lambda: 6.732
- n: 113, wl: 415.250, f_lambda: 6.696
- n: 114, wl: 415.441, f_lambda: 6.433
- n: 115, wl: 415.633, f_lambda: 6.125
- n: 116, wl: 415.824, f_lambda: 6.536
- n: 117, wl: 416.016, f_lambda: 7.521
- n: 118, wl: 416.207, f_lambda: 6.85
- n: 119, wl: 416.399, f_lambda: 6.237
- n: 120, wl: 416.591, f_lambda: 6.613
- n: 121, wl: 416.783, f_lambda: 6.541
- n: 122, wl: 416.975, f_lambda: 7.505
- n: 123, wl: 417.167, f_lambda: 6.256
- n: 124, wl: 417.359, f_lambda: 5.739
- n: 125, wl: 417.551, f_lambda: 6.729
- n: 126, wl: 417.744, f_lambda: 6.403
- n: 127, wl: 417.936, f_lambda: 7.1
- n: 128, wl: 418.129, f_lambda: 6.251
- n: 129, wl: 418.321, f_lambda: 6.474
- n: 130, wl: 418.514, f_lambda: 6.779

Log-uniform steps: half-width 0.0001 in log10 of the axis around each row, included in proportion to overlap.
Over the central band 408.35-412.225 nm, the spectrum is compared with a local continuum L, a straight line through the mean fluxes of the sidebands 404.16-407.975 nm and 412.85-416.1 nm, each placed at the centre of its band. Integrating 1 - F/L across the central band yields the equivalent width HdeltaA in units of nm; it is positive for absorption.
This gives 0.09 nm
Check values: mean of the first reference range 6.34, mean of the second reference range 6.61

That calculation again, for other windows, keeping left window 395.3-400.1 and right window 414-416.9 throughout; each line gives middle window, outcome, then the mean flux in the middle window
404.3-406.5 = -0.21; 6.36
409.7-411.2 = 0.11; 5.75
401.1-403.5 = -0.39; 6.45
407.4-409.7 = -0.13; 6.42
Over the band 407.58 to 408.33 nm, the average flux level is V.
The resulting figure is 5.99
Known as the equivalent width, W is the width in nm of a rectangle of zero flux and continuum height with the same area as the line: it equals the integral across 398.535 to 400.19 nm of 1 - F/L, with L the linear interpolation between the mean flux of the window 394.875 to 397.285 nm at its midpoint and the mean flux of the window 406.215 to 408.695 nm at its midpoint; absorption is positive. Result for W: -0.382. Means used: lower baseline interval 4.37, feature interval 6.09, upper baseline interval 6.37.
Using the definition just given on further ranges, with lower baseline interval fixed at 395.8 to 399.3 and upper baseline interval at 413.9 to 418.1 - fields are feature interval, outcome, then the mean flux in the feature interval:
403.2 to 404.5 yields -0.17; 6.21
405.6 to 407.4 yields -0.26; 6.56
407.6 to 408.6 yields -0.03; 6.07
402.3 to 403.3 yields -0.17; 6.32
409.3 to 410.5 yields 0.11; 5.5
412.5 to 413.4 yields 0.00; 6.33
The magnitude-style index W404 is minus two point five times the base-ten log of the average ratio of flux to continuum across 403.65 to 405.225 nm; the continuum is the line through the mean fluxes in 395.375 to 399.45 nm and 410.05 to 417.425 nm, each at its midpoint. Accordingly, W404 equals -0.14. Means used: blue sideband 5.04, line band 6.43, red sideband 6.49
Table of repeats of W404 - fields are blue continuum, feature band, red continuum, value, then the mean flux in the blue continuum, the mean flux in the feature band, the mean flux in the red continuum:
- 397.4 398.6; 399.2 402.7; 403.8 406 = -0.10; 5.81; 6.59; 6.25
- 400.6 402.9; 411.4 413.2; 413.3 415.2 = 0.01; 6.79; 6.58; 6.64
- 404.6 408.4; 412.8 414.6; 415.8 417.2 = 0.02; 6.38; 6.54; 6.79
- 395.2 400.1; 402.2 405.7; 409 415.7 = -0.11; 5.17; 6.29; 6.42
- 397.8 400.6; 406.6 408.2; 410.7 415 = 0.02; 6.17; 6.32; 6.63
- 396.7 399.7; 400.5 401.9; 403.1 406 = -0.20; 5.18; 6.81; 6.18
